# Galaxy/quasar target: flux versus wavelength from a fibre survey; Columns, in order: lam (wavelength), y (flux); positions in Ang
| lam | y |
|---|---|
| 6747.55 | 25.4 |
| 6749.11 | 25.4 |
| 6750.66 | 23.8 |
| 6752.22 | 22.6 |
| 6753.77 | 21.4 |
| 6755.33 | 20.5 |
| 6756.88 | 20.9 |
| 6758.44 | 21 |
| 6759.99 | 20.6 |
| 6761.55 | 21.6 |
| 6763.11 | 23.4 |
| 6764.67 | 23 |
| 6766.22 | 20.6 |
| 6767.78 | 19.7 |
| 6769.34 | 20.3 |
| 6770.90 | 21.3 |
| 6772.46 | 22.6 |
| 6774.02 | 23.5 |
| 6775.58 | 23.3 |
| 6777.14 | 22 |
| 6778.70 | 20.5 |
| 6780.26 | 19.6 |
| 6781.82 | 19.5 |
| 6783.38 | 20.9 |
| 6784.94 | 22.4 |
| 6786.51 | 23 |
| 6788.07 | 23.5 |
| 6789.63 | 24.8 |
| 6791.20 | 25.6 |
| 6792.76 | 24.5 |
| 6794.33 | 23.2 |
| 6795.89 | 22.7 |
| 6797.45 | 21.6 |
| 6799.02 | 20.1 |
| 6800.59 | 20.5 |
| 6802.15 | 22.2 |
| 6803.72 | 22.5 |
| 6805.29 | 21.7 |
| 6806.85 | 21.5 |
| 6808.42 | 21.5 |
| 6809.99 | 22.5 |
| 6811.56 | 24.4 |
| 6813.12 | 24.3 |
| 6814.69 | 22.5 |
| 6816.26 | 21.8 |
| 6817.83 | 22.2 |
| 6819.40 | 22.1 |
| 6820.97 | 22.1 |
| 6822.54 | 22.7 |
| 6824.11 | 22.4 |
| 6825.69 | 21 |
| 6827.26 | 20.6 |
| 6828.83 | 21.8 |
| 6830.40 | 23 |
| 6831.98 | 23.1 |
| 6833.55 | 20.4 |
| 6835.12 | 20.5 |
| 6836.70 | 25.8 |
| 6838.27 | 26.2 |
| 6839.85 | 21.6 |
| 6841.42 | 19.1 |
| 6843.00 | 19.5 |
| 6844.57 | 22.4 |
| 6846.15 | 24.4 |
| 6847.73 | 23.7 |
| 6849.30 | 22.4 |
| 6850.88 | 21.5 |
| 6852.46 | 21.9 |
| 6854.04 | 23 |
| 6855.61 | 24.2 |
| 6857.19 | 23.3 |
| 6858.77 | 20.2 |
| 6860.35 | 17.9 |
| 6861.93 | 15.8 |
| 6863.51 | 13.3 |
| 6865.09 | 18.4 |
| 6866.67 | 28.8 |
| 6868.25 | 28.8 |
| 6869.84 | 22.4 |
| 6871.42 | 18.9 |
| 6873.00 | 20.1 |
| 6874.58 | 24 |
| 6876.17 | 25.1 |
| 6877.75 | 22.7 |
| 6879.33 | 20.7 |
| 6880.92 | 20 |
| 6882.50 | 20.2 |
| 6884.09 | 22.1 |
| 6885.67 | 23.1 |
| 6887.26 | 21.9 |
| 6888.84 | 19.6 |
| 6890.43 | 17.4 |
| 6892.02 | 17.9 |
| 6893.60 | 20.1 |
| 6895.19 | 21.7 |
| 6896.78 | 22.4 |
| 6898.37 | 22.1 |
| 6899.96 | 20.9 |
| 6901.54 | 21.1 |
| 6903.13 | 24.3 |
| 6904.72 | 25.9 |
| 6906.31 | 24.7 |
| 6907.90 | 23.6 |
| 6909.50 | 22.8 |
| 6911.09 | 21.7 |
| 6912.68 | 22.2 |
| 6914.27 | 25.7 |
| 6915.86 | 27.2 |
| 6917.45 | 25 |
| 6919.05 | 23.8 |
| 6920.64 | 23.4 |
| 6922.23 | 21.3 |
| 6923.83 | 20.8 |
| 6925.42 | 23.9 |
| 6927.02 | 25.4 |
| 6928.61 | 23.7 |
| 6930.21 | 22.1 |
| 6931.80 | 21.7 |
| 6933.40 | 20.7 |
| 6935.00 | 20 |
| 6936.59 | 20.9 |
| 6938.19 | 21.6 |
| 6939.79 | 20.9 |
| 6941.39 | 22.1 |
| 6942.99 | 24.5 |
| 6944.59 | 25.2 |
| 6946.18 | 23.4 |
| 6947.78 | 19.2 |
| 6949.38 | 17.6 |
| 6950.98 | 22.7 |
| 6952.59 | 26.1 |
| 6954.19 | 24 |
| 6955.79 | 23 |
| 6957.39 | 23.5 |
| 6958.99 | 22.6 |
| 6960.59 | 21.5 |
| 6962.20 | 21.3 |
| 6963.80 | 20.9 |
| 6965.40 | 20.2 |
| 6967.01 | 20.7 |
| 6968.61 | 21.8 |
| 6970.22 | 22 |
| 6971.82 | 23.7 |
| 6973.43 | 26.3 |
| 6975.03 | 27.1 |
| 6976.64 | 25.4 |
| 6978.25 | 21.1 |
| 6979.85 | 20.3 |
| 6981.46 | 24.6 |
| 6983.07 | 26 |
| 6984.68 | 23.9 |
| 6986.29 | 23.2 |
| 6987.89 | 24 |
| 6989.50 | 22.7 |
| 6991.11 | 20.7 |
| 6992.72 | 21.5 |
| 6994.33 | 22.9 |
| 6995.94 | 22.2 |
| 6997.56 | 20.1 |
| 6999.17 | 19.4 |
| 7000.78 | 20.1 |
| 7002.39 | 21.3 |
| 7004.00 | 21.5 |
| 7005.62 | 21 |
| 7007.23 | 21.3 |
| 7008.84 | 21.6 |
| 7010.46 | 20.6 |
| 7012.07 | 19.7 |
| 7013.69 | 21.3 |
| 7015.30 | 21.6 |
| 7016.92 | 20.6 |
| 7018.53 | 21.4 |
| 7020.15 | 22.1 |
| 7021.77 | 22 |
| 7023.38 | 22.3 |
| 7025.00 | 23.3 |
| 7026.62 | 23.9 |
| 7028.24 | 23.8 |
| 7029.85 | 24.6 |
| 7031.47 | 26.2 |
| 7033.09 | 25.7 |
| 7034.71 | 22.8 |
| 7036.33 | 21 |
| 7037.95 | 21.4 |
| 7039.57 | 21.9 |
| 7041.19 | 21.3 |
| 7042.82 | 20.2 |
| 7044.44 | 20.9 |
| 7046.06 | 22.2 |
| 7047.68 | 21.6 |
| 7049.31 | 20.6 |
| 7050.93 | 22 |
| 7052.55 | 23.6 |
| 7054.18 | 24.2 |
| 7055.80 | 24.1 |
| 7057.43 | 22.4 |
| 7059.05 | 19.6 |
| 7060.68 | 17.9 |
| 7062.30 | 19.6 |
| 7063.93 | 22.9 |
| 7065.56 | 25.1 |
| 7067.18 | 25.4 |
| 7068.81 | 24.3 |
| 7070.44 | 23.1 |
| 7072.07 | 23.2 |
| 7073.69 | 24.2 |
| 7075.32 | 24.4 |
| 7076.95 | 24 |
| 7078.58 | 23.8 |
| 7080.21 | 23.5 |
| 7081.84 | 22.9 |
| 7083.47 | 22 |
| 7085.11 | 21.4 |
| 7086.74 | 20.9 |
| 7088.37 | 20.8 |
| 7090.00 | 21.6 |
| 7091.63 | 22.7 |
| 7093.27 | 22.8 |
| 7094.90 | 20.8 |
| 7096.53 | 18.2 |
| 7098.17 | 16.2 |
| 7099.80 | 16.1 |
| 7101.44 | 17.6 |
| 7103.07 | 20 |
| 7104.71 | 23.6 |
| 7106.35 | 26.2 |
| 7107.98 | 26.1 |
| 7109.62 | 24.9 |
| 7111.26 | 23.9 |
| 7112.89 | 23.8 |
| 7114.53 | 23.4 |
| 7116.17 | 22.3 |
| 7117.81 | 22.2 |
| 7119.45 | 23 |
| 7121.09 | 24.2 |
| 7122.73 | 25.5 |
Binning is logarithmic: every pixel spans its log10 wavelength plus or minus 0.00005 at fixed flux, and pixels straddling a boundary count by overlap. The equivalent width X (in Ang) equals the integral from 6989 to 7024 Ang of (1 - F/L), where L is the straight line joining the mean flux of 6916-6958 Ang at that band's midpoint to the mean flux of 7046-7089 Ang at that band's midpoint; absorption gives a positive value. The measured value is 2.1 Ang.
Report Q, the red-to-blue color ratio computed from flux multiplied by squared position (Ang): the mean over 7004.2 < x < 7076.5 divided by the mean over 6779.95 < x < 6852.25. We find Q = 1.1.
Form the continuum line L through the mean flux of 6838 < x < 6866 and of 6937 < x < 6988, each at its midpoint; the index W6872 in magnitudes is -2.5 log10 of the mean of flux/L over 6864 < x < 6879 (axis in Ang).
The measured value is -0.08 mag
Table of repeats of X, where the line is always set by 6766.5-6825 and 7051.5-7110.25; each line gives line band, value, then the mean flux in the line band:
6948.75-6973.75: -0.14 Ang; 22.3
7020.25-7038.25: -0.94 Ang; 23.4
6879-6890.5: 0.71 Ang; 20.8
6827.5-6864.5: 1.17 Ang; 21.5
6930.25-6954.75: 0.20 Ang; 22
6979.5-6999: -0.37 Ang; 22.6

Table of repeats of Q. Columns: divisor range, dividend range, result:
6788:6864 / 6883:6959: 1.05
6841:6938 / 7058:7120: 1.07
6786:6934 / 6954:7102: 1.04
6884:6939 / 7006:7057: 1.03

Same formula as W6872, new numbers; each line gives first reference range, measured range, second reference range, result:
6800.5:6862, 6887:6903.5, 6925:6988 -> 0.08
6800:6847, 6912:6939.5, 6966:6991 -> 0.01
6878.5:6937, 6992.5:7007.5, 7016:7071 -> 0.06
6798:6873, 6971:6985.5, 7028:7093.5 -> -0.09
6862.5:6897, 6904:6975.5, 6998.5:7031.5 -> -0.06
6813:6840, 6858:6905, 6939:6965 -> 0.06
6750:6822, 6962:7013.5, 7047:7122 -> 0.00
